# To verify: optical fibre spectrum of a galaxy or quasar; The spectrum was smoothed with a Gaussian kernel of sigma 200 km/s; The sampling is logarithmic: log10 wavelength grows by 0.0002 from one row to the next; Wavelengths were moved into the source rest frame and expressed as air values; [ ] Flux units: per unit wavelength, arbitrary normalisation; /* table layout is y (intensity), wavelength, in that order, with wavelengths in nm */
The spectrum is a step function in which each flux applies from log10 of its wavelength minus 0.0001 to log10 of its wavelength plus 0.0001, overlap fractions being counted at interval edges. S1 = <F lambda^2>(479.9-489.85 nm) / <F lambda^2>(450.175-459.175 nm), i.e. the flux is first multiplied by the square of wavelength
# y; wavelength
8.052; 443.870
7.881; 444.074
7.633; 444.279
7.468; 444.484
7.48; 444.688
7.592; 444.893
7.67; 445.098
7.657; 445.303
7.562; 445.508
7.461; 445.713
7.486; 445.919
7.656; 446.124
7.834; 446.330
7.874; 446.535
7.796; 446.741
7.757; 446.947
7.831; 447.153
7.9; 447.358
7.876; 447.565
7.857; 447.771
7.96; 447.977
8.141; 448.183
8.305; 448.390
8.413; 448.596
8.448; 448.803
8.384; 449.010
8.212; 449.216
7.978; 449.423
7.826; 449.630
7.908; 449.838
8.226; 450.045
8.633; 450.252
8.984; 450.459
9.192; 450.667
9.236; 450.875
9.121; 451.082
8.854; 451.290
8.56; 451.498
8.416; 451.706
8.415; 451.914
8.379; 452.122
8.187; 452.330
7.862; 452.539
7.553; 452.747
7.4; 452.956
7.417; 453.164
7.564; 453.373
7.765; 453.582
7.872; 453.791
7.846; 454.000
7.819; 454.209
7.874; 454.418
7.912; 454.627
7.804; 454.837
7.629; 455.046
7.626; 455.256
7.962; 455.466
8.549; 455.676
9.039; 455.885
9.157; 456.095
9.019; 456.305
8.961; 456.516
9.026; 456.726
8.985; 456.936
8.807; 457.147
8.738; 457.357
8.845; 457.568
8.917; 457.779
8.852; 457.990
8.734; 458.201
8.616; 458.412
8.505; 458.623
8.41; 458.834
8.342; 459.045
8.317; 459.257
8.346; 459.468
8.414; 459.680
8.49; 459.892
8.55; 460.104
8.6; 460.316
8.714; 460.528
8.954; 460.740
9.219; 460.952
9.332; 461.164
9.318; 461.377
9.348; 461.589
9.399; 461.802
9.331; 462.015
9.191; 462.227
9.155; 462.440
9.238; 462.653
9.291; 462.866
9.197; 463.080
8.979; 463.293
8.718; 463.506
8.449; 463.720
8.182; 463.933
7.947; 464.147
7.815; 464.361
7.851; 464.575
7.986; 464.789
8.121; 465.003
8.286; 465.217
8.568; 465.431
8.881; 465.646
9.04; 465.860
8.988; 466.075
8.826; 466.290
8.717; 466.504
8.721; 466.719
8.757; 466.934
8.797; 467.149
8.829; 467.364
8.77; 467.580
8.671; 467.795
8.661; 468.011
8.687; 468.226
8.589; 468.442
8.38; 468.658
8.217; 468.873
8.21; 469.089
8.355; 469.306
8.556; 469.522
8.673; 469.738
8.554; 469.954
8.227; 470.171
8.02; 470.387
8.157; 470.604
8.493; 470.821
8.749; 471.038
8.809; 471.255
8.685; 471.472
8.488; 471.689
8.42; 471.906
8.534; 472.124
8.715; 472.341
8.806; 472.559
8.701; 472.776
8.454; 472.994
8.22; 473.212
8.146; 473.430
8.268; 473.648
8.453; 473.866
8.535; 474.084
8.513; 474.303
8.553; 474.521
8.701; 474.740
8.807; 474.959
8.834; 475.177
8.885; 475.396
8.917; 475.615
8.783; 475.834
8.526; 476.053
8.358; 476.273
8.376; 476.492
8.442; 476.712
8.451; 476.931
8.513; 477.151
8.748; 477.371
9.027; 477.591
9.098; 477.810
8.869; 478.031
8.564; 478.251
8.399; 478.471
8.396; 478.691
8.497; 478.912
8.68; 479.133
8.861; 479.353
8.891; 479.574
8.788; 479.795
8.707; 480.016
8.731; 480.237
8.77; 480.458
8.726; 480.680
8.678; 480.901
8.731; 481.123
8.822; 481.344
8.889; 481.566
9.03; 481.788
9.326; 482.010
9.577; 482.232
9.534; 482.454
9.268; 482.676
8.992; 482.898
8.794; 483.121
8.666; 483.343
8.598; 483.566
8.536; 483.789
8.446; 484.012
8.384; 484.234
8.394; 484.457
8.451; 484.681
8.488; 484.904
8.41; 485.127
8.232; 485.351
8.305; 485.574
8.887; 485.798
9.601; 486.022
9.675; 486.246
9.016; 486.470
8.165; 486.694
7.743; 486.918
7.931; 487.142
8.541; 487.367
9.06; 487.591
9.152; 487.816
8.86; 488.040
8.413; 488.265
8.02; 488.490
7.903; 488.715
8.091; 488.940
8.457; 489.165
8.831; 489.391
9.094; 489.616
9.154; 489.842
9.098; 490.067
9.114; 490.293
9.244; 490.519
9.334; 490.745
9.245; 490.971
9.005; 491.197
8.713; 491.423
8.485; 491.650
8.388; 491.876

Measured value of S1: 1.18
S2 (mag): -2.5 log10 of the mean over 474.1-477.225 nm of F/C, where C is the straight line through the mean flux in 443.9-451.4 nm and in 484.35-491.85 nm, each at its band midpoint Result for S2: -0.01 mag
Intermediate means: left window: 8.06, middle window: 8.62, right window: 8.7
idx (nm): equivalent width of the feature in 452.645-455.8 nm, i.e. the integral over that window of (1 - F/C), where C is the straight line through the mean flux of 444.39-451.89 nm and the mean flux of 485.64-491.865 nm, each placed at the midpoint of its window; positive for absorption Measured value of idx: 0.16 nm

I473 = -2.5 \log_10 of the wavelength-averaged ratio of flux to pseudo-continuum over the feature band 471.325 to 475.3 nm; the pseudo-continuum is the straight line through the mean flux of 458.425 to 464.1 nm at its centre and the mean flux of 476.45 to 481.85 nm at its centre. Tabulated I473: 0.02 mag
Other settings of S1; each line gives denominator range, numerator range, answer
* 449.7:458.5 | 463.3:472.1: 1.08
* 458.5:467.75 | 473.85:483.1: 1.07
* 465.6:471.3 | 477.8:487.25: 1.08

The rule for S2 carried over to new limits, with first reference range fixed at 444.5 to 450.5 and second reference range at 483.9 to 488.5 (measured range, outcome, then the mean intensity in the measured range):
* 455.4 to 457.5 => -0.10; 8.84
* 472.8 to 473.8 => 0.01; 8.32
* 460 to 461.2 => -0.09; 8.87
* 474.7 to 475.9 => -0.05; 8.83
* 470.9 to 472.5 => -0.04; 8.63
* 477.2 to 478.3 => -0.05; 8.86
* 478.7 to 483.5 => -0.05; 8.89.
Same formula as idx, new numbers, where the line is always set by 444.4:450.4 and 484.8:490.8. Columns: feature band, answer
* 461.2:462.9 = -0.23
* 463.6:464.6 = 0.02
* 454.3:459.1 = -0.26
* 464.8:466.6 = -0.08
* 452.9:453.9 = 0.05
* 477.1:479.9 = -0.07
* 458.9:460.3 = -0.05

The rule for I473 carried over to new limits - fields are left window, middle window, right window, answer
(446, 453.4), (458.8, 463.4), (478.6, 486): -0.069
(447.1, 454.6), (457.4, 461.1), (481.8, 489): -0.045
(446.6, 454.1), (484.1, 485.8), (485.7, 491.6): 0.038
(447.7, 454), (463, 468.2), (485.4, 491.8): -0.018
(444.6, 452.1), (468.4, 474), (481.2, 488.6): 0.007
